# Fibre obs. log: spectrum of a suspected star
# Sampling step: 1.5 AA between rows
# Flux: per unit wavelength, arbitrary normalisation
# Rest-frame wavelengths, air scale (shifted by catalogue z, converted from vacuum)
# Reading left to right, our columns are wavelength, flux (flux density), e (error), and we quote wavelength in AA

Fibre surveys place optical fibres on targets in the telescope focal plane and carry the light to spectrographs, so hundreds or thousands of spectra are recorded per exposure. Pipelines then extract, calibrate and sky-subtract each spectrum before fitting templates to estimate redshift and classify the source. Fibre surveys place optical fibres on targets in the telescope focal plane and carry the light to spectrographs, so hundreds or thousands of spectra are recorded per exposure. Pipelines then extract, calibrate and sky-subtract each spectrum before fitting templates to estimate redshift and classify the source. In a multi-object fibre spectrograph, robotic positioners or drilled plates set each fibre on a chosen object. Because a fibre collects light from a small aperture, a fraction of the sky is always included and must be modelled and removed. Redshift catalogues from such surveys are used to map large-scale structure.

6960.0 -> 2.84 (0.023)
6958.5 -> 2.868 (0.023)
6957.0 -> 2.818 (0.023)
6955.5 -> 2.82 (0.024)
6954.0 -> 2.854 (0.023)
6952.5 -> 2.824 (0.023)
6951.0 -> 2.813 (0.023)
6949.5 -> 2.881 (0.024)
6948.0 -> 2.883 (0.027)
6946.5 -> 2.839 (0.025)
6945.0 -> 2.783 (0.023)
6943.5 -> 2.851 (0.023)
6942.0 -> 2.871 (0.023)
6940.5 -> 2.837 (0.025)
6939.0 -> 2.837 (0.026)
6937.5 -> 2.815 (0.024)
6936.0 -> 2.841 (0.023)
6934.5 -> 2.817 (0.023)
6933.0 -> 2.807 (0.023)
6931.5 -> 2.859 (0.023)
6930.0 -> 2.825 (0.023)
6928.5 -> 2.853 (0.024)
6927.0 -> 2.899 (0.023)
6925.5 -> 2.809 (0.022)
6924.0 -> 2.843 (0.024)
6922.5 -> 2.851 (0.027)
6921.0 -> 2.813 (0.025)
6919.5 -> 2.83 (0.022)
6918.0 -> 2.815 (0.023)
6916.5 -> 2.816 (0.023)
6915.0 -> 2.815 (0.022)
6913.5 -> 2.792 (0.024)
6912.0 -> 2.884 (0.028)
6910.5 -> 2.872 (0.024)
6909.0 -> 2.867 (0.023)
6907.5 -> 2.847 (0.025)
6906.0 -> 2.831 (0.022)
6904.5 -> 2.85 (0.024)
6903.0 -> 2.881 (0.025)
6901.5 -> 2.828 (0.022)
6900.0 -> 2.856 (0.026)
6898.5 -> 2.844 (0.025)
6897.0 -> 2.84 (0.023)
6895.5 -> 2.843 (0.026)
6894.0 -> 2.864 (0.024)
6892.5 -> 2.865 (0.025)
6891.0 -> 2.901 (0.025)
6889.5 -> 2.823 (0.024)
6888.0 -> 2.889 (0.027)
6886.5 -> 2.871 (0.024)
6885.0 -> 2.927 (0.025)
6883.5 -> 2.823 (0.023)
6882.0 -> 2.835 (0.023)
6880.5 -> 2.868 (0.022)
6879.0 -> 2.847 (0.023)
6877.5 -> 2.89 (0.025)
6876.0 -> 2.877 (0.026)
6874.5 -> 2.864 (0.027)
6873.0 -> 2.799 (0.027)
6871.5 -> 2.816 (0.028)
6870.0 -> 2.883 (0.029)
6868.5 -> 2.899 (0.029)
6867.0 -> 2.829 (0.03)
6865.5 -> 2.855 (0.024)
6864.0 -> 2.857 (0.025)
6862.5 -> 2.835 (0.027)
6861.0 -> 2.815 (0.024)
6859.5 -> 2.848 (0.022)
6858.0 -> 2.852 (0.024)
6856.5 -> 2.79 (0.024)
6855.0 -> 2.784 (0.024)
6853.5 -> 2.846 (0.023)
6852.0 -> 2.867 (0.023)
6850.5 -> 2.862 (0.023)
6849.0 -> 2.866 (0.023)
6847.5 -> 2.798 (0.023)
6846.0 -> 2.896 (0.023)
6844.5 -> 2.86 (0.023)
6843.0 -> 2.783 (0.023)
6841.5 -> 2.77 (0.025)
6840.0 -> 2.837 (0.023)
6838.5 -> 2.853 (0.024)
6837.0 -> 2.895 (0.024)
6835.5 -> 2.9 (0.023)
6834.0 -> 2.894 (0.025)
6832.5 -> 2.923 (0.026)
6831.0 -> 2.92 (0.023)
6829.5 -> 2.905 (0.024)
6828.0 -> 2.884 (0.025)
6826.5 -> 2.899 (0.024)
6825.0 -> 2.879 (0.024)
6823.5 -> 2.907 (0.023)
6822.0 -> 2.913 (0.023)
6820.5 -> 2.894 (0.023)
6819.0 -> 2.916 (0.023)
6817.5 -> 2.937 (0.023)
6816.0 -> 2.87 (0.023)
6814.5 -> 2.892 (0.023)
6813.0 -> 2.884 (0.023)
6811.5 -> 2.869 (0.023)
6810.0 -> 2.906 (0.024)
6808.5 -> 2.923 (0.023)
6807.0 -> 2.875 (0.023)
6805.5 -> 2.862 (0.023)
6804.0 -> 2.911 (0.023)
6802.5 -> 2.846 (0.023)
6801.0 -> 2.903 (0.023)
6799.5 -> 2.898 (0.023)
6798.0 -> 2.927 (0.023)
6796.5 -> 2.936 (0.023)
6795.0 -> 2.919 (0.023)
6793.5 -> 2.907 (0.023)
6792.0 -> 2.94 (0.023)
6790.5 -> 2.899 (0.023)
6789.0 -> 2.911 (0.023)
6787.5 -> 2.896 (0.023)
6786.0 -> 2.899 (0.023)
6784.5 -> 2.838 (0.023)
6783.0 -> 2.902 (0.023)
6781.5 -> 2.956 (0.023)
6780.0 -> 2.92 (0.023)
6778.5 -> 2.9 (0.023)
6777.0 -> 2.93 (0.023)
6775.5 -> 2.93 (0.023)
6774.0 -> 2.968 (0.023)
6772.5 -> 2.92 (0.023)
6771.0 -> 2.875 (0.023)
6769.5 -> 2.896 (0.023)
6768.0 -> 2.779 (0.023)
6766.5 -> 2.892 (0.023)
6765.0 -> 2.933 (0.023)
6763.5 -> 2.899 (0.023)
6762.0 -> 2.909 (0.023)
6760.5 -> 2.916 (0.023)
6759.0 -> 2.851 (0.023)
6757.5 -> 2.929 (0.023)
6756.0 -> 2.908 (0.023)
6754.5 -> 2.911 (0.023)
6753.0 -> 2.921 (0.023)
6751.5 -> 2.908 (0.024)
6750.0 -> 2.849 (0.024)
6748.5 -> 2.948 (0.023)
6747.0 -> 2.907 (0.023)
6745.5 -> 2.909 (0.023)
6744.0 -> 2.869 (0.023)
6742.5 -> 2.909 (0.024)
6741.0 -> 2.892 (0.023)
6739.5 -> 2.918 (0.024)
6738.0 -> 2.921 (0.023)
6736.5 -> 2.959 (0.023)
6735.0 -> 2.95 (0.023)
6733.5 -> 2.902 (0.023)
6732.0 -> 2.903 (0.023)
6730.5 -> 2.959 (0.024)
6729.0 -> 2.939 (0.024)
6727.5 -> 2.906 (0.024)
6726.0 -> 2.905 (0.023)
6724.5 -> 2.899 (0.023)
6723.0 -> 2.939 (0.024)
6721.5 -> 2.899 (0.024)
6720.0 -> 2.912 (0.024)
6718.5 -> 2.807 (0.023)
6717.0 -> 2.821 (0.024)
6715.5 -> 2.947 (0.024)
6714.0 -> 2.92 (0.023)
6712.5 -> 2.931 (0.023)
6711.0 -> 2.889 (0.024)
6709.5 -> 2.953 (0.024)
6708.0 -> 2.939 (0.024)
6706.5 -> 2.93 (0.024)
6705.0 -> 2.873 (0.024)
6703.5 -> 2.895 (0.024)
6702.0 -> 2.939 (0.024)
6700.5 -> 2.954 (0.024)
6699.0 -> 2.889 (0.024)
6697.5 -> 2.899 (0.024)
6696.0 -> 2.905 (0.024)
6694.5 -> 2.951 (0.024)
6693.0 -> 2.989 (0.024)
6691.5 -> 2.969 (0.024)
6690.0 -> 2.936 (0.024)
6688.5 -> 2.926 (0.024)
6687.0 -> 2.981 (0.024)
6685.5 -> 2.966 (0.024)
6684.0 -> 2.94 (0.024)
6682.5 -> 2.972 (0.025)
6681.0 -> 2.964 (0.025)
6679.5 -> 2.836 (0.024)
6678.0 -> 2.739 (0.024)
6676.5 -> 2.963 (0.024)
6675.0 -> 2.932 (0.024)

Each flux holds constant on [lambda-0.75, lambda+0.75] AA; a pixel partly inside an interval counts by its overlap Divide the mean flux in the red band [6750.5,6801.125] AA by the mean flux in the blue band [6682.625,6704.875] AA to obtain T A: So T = 1.0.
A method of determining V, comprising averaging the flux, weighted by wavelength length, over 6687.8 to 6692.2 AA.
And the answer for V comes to 2.94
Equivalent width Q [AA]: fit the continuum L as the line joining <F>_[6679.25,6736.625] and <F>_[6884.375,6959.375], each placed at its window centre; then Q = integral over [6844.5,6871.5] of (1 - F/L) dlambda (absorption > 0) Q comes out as 0.2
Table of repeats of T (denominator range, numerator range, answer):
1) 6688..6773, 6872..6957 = 0.98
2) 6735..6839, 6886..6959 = 0.98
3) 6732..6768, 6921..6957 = 0.98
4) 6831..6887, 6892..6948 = 1.00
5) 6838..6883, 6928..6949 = 1.00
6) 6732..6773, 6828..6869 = 0.98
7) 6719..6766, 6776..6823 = 1.00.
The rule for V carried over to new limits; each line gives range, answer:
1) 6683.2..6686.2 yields 2.95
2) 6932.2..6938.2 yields 2.82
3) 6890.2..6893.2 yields 2.88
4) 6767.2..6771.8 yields 2.85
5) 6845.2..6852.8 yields 2.86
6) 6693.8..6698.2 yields 2.92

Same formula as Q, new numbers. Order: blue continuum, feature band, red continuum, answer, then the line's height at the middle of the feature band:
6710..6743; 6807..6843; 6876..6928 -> -0.1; 2.88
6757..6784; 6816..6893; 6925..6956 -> 0.2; 2.87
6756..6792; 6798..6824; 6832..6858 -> -0.2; 2.87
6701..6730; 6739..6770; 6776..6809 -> 0.1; 2.91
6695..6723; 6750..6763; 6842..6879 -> -0.1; 2.89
